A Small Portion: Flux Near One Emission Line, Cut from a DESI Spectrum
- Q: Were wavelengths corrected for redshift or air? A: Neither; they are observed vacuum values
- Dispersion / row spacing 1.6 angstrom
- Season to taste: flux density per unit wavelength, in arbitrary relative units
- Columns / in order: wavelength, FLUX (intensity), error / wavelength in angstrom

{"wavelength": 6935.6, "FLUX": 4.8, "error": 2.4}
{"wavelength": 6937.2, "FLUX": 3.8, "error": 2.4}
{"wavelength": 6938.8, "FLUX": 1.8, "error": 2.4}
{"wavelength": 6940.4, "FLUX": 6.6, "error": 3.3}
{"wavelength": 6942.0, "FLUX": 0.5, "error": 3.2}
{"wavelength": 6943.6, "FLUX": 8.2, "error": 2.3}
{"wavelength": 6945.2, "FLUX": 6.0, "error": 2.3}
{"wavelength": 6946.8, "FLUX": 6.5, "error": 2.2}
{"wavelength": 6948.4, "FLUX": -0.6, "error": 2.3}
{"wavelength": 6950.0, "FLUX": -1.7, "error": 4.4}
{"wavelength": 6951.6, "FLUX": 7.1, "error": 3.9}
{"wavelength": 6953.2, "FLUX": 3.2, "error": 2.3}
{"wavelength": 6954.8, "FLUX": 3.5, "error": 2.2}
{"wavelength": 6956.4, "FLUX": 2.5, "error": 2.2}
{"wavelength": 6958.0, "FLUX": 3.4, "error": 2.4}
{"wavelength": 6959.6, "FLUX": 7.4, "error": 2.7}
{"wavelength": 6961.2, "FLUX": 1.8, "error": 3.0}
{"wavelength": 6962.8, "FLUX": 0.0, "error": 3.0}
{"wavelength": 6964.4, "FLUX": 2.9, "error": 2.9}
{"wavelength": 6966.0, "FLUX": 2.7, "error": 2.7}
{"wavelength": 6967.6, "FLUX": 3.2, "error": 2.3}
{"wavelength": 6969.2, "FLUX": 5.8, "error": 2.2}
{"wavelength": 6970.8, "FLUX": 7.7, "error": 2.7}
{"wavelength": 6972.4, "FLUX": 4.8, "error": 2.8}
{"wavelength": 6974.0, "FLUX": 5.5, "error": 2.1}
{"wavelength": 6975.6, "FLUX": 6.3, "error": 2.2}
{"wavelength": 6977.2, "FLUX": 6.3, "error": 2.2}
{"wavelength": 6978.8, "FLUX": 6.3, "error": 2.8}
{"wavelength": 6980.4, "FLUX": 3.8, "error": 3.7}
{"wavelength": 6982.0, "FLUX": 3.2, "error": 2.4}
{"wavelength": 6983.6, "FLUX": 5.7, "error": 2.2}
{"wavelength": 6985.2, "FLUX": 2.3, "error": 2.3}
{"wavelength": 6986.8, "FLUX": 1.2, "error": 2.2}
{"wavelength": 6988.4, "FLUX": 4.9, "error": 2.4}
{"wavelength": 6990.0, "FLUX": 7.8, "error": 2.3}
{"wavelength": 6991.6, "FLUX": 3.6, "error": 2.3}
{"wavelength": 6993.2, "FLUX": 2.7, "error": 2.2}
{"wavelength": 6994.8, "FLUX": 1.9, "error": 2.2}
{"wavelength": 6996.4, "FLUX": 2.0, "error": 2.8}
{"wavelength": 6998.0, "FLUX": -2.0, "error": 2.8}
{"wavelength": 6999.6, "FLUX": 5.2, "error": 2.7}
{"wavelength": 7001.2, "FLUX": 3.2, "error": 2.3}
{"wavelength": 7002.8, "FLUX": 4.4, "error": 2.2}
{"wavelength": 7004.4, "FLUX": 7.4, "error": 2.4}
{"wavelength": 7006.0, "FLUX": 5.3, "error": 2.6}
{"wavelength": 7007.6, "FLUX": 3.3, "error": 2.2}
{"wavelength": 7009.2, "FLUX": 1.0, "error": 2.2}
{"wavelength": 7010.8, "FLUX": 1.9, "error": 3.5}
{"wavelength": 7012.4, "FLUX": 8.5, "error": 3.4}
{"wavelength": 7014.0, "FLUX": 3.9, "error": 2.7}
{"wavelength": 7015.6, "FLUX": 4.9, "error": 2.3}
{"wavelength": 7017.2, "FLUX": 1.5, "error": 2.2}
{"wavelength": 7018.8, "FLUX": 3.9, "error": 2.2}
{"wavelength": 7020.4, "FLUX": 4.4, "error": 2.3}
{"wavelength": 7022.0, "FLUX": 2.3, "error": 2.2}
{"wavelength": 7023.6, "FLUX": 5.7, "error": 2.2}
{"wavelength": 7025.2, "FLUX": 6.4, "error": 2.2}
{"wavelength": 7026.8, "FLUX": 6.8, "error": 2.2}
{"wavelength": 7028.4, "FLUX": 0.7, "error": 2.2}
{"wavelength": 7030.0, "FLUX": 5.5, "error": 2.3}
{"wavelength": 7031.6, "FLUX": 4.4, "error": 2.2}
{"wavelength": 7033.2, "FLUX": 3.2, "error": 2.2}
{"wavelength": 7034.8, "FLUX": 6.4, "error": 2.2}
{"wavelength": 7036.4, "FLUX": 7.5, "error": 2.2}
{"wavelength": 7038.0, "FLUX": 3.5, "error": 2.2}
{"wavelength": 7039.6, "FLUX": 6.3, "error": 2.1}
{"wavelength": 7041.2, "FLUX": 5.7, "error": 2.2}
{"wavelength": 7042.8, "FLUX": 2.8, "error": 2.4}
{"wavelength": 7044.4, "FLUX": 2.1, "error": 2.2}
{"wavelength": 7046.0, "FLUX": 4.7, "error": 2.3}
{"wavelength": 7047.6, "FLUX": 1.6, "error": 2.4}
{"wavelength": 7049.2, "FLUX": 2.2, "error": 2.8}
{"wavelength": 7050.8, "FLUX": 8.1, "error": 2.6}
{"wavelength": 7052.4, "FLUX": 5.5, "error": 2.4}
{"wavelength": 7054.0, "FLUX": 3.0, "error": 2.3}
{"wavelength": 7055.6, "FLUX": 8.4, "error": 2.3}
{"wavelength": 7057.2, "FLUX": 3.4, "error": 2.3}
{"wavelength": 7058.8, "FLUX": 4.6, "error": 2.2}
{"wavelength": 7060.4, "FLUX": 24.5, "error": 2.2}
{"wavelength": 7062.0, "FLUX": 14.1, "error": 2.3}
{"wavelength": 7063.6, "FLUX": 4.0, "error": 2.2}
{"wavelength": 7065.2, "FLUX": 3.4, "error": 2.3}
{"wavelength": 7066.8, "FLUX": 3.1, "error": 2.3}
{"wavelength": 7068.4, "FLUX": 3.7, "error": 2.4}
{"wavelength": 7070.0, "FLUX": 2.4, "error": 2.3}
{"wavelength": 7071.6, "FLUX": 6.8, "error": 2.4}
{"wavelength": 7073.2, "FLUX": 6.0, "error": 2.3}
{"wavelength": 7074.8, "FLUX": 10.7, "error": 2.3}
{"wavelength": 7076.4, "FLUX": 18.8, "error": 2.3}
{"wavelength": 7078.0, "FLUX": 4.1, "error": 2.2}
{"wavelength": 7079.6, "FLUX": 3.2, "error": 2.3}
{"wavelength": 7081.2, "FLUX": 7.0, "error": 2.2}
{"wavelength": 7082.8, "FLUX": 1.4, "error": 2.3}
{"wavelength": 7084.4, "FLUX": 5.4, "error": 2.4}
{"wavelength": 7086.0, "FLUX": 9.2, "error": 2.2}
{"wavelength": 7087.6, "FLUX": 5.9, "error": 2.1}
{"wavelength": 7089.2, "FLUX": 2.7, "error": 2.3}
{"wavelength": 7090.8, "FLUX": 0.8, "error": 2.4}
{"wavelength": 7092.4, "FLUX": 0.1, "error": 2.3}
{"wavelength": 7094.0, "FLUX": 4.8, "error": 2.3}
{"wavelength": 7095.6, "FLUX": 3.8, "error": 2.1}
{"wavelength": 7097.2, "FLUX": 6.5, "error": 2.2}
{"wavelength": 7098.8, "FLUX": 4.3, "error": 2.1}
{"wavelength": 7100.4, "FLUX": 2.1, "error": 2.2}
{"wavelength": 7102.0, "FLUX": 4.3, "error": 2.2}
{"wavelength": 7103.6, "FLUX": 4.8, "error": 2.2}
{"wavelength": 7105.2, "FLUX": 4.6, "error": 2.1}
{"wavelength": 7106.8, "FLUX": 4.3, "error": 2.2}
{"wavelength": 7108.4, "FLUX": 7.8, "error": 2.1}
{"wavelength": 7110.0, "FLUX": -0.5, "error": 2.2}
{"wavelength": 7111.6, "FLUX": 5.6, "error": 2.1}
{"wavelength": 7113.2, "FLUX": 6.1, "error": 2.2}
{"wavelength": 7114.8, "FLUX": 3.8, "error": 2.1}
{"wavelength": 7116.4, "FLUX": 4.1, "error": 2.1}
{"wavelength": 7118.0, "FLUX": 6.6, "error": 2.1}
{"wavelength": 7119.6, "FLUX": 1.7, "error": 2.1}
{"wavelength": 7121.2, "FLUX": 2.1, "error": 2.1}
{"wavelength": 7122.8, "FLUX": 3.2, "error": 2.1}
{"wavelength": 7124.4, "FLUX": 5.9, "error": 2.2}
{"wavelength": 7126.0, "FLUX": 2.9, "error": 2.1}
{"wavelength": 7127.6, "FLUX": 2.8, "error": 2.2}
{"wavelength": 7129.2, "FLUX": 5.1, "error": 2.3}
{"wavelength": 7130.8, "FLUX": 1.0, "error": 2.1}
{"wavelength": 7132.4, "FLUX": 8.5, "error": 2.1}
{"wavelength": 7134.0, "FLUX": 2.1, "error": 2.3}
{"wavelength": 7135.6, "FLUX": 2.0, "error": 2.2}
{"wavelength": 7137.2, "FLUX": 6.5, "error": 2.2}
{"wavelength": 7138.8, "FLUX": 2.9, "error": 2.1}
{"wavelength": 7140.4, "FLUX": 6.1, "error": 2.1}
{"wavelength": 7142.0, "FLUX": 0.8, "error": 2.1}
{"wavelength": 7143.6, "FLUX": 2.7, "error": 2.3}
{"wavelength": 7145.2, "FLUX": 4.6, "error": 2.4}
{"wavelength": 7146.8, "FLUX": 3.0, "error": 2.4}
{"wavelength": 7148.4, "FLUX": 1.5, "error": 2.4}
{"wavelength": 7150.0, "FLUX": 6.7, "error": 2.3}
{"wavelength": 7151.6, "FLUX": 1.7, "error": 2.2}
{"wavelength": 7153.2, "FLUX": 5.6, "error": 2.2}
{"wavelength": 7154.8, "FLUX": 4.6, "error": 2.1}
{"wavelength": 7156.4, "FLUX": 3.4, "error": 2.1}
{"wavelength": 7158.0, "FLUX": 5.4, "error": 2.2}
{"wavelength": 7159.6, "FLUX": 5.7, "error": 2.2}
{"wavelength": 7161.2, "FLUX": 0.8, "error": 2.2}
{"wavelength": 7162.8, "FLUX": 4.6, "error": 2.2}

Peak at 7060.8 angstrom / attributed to [S II]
